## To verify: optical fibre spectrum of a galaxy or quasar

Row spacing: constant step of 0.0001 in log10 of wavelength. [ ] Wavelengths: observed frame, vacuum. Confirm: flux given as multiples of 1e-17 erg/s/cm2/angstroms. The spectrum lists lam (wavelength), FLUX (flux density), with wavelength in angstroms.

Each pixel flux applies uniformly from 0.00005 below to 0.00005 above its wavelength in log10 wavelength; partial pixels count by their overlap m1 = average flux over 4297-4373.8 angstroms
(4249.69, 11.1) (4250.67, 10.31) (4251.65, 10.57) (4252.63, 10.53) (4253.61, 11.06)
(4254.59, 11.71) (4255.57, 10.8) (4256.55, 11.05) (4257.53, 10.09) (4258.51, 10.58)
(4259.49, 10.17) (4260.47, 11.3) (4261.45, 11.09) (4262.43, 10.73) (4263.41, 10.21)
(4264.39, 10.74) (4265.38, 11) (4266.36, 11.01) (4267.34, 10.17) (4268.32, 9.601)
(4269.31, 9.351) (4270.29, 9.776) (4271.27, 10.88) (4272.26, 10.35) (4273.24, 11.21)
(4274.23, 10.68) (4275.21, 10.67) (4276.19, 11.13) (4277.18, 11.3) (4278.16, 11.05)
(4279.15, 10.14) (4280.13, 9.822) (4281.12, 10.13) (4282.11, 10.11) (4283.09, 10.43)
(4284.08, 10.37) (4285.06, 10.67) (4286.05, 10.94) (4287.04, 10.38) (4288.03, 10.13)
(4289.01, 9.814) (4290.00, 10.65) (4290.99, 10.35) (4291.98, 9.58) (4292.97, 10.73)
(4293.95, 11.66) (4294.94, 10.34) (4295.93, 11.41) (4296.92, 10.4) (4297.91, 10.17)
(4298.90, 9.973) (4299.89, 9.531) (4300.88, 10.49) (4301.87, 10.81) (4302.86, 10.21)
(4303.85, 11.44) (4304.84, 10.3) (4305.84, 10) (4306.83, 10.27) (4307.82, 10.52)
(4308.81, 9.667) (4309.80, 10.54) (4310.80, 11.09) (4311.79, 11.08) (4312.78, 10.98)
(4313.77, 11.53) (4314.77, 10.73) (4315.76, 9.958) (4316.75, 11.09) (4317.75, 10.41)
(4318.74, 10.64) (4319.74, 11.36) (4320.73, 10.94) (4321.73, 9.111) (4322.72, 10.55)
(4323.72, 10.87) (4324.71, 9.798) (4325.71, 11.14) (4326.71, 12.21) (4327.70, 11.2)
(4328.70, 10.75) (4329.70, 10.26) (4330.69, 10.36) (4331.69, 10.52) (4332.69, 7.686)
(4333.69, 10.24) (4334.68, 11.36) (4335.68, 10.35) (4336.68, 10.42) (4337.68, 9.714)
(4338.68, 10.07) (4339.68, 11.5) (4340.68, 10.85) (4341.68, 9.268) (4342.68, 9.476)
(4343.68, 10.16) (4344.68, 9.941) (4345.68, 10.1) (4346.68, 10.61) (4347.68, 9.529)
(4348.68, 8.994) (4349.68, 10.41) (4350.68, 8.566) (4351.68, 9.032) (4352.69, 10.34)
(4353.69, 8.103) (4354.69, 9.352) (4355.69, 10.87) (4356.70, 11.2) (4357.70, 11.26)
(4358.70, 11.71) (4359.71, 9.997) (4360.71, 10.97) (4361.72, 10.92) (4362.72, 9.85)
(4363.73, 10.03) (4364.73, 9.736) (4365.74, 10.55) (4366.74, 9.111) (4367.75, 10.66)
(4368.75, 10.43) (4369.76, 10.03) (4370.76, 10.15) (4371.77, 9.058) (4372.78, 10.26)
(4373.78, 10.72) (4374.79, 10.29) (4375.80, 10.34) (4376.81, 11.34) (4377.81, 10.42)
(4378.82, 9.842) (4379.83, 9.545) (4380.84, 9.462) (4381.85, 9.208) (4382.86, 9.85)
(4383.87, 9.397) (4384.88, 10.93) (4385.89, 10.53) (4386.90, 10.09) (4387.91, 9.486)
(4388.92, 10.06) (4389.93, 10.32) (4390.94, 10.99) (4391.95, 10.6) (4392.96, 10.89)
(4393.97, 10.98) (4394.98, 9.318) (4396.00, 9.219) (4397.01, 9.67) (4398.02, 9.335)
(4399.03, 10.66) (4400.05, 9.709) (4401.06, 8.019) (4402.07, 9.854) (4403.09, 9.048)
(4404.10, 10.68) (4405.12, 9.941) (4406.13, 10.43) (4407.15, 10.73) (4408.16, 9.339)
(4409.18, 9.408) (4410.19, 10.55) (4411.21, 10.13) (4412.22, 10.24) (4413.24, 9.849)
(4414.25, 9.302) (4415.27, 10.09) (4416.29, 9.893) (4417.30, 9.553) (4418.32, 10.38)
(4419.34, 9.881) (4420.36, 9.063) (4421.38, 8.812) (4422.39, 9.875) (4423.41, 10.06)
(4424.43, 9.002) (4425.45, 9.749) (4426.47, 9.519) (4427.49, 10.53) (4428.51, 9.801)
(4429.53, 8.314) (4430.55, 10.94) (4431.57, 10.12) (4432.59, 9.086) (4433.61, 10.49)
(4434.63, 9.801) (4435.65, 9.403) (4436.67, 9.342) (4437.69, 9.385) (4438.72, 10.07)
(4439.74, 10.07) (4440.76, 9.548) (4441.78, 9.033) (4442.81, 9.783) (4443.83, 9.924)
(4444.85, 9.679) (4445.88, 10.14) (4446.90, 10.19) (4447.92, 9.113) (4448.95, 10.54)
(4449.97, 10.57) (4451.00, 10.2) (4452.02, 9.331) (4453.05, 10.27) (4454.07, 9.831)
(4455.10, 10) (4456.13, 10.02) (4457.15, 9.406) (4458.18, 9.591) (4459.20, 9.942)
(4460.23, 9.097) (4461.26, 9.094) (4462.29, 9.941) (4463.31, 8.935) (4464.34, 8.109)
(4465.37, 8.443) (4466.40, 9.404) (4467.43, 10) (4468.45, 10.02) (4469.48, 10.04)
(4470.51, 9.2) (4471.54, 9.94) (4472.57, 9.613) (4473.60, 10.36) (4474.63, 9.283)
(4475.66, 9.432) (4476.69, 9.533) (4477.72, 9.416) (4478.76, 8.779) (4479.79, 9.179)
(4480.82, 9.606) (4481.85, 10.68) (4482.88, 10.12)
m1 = 10.3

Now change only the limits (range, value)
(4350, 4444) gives 9.94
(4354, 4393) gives 10.3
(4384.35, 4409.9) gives 10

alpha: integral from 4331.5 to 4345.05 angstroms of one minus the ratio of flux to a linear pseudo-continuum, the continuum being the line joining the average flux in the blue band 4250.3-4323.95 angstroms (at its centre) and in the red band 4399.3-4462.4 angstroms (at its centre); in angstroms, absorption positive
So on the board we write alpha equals 0.22 angstroms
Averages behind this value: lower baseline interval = 10.6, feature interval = 10.1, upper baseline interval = 9.77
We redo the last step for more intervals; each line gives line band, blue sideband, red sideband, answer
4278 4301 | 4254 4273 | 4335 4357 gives 0.00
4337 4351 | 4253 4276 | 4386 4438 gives 0.33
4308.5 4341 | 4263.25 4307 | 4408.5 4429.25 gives -1.04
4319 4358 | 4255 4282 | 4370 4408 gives 0.14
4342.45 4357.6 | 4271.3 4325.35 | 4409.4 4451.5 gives 0.63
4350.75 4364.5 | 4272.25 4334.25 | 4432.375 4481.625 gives -0.01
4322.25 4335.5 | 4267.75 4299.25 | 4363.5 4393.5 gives -0.29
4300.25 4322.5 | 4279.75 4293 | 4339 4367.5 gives -0.84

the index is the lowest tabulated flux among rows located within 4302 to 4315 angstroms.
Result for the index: 9.667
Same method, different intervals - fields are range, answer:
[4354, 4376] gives 9.058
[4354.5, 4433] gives 8.019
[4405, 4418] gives 9.302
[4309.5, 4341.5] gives 7.686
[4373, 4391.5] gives 9.208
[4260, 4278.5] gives 9.351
